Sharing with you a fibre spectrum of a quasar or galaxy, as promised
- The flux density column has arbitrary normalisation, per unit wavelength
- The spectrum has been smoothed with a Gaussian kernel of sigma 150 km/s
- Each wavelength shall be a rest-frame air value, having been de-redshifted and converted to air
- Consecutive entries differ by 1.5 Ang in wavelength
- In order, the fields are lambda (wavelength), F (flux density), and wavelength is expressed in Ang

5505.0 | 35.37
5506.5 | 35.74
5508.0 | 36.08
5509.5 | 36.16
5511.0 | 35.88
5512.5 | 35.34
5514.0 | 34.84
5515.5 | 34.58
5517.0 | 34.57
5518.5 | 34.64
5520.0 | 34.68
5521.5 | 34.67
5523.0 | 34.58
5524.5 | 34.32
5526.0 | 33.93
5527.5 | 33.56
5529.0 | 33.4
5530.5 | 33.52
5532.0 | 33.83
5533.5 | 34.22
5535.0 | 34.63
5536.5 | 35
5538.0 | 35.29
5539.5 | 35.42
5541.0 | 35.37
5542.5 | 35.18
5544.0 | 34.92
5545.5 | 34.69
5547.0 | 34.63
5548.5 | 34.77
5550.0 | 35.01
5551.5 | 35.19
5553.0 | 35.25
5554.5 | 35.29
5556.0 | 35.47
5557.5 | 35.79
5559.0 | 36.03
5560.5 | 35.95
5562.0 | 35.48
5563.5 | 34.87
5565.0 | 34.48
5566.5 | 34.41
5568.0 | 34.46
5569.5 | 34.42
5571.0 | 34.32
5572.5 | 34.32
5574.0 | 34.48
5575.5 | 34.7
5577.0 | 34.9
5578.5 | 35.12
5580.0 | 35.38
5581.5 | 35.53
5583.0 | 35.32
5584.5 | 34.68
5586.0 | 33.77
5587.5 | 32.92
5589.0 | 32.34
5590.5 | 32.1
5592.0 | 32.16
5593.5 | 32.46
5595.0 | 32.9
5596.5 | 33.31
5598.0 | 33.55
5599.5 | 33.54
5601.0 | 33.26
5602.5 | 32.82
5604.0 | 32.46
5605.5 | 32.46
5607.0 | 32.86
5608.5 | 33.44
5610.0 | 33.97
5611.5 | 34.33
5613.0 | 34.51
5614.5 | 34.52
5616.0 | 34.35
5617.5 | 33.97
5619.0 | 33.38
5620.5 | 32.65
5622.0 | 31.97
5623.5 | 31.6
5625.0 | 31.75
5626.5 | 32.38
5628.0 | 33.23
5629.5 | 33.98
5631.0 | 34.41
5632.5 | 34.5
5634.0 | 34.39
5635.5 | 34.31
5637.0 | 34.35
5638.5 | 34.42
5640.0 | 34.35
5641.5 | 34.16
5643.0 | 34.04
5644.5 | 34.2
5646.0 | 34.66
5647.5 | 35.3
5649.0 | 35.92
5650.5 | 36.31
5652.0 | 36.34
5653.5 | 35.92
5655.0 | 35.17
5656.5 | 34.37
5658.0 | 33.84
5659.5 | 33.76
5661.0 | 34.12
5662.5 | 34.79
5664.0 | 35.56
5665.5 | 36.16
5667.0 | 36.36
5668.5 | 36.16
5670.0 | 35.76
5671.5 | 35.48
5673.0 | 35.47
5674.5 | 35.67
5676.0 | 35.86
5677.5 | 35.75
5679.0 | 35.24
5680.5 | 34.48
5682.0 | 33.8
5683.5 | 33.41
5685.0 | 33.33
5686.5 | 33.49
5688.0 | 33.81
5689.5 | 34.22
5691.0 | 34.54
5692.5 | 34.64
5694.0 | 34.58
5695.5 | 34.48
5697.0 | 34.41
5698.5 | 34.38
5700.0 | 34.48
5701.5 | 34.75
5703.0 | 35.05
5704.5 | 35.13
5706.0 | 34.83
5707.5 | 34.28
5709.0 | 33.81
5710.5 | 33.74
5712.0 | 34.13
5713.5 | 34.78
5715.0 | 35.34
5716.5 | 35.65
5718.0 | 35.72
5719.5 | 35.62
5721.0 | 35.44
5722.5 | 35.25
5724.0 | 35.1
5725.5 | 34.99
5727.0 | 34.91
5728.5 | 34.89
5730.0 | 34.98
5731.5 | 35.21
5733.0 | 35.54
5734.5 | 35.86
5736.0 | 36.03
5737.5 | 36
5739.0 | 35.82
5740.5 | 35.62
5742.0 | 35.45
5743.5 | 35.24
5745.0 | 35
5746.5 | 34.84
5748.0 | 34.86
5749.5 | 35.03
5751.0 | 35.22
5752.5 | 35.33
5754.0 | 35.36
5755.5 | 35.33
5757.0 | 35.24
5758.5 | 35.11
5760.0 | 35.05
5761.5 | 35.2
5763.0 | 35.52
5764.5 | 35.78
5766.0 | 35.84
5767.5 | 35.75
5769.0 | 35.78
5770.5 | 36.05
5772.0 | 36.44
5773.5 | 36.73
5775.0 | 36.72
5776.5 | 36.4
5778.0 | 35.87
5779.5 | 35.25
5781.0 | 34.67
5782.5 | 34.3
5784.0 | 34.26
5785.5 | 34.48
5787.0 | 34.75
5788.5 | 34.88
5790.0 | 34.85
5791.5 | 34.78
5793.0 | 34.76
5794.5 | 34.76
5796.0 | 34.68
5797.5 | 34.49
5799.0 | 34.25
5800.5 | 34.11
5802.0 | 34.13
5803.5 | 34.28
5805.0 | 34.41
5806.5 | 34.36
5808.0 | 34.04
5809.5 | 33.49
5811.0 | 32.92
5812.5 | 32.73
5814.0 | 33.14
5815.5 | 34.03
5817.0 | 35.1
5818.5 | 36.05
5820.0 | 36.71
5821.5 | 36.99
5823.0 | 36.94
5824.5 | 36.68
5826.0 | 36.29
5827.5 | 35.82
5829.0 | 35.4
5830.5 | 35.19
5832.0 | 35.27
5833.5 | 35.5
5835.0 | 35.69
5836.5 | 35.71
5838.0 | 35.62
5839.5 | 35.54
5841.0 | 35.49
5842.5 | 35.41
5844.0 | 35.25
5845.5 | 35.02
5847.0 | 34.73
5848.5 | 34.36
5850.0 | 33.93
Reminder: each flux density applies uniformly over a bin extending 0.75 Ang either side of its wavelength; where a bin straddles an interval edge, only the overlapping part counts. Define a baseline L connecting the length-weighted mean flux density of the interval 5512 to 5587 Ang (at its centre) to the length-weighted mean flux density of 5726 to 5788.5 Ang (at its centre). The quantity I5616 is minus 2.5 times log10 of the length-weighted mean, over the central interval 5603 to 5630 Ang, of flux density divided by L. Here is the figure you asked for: 0.057 mag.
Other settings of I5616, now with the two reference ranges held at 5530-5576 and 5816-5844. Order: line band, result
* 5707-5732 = 0.02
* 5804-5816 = 0.07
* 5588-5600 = 0.07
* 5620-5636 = 0.06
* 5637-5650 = 0.02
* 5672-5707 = 0.02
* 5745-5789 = 0.01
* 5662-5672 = -0.02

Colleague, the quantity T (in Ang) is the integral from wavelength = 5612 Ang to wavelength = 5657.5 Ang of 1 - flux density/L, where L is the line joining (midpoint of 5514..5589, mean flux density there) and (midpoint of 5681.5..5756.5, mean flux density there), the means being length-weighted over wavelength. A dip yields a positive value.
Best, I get 0.80 Ang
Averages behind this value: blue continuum 34.7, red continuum 34.9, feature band 34.2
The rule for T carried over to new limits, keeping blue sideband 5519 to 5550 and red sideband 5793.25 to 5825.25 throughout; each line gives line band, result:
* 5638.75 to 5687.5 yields -0.50 Ang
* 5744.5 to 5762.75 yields -0.26 Ang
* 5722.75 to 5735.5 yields -0.21 Ang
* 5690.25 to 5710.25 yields 0.05 Ang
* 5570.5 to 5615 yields 1.07 Ang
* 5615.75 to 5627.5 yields 0.64 Ang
